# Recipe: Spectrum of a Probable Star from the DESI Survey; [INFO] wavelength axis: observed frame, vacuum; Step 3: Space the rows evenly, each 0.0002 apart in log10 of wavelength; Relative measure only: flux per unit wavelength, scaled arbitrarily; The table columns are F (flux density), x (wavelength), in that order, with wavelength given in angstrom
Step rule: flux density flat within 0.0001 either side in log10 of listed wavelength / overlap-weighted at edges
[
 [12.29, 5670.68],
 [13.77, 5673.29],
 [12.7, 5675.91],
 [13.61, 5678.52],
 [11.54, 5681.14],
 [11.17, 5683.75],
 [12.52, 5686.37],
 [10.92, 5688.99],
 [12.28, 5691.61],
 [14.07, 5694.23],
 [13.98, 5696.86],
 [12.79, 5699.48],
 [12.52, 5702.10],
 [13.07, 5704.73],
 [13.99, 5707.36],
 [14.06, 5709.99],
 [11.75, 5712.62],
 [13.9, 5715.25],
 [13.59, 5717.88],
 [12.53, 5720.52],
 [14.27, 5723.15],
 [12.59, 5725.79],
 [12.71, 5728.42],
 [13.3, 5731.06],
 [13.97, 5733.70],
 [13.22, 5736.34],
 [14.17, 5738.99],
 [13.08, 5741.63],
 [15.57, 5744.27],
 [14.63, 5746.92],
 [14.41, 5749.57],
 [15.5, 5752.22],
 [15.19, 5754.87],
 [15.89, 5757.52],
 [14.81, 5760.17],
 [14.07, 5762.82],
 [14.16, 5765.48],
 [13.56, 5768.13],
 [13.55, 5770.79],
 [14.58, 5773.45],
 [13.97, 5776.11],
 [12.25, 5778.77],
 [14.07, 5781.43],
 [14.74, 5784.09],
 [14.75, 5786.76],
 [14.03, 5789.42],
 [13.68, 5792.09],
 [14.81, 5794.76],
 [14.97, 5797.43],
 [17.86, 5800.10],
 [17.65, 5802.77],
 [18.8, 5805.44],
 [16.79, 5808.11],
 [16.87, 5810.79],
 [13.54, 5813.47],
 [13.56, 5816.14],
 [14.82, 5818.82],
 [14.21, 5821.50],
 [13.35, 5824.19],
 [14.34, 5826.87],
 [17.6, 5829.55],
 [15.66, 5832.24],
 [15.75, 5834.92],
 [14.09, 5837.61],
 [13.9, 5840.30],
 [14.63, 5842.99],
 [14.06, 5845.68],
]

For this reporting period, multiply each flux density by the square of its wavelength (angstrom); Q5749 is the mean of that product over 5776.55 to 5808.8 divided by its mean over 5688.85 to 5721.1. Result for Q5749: 1.20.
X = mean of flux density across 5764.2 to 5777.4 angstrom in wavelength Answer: 14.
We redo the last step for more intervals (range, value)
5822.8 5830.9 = 15.1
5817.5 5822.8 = 14.5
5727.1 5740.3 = 13.5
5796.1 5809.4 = 17.2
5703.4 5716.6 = 13.4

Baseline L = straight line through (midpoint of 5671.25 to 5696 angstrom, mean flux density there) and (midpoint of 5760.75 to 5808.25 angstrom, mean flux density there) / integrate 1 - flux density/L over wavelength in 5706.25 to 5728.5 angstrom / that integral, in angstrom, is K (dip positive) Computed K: 0.0 angstrom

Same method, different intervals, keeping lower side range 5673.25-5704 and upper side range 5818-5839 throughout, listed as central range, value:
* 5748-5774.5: -1.4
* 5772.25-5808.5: -2.1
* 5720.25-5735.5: 0.0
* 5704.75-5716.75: -0.4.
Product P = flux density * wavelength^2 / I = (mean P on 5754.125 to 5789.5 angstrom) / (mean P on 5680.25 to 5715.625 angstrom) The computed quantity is 1.1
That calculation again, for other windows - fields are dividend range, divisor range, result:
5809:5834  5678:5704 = 1.25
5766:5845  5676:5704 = 1.23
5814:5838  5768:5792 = 1.08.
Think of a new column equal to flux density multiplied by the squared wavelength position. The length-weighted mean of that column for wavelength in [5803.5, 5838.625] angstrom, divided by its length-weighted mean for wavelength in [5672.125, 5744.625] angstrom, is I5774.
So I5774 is 1.2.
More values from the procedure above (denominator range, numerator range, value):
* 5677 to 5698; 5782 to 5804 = 1.27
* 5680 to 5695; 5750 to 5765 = 1.28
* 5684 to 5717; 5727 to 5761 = 1.12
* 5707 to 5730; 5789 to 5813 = 1.26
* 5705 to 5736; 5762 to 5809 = 1.14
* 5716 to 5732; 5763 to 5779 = 1.06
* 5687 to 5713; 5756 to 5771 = 1.14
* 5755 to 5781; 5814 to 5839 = 1.07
